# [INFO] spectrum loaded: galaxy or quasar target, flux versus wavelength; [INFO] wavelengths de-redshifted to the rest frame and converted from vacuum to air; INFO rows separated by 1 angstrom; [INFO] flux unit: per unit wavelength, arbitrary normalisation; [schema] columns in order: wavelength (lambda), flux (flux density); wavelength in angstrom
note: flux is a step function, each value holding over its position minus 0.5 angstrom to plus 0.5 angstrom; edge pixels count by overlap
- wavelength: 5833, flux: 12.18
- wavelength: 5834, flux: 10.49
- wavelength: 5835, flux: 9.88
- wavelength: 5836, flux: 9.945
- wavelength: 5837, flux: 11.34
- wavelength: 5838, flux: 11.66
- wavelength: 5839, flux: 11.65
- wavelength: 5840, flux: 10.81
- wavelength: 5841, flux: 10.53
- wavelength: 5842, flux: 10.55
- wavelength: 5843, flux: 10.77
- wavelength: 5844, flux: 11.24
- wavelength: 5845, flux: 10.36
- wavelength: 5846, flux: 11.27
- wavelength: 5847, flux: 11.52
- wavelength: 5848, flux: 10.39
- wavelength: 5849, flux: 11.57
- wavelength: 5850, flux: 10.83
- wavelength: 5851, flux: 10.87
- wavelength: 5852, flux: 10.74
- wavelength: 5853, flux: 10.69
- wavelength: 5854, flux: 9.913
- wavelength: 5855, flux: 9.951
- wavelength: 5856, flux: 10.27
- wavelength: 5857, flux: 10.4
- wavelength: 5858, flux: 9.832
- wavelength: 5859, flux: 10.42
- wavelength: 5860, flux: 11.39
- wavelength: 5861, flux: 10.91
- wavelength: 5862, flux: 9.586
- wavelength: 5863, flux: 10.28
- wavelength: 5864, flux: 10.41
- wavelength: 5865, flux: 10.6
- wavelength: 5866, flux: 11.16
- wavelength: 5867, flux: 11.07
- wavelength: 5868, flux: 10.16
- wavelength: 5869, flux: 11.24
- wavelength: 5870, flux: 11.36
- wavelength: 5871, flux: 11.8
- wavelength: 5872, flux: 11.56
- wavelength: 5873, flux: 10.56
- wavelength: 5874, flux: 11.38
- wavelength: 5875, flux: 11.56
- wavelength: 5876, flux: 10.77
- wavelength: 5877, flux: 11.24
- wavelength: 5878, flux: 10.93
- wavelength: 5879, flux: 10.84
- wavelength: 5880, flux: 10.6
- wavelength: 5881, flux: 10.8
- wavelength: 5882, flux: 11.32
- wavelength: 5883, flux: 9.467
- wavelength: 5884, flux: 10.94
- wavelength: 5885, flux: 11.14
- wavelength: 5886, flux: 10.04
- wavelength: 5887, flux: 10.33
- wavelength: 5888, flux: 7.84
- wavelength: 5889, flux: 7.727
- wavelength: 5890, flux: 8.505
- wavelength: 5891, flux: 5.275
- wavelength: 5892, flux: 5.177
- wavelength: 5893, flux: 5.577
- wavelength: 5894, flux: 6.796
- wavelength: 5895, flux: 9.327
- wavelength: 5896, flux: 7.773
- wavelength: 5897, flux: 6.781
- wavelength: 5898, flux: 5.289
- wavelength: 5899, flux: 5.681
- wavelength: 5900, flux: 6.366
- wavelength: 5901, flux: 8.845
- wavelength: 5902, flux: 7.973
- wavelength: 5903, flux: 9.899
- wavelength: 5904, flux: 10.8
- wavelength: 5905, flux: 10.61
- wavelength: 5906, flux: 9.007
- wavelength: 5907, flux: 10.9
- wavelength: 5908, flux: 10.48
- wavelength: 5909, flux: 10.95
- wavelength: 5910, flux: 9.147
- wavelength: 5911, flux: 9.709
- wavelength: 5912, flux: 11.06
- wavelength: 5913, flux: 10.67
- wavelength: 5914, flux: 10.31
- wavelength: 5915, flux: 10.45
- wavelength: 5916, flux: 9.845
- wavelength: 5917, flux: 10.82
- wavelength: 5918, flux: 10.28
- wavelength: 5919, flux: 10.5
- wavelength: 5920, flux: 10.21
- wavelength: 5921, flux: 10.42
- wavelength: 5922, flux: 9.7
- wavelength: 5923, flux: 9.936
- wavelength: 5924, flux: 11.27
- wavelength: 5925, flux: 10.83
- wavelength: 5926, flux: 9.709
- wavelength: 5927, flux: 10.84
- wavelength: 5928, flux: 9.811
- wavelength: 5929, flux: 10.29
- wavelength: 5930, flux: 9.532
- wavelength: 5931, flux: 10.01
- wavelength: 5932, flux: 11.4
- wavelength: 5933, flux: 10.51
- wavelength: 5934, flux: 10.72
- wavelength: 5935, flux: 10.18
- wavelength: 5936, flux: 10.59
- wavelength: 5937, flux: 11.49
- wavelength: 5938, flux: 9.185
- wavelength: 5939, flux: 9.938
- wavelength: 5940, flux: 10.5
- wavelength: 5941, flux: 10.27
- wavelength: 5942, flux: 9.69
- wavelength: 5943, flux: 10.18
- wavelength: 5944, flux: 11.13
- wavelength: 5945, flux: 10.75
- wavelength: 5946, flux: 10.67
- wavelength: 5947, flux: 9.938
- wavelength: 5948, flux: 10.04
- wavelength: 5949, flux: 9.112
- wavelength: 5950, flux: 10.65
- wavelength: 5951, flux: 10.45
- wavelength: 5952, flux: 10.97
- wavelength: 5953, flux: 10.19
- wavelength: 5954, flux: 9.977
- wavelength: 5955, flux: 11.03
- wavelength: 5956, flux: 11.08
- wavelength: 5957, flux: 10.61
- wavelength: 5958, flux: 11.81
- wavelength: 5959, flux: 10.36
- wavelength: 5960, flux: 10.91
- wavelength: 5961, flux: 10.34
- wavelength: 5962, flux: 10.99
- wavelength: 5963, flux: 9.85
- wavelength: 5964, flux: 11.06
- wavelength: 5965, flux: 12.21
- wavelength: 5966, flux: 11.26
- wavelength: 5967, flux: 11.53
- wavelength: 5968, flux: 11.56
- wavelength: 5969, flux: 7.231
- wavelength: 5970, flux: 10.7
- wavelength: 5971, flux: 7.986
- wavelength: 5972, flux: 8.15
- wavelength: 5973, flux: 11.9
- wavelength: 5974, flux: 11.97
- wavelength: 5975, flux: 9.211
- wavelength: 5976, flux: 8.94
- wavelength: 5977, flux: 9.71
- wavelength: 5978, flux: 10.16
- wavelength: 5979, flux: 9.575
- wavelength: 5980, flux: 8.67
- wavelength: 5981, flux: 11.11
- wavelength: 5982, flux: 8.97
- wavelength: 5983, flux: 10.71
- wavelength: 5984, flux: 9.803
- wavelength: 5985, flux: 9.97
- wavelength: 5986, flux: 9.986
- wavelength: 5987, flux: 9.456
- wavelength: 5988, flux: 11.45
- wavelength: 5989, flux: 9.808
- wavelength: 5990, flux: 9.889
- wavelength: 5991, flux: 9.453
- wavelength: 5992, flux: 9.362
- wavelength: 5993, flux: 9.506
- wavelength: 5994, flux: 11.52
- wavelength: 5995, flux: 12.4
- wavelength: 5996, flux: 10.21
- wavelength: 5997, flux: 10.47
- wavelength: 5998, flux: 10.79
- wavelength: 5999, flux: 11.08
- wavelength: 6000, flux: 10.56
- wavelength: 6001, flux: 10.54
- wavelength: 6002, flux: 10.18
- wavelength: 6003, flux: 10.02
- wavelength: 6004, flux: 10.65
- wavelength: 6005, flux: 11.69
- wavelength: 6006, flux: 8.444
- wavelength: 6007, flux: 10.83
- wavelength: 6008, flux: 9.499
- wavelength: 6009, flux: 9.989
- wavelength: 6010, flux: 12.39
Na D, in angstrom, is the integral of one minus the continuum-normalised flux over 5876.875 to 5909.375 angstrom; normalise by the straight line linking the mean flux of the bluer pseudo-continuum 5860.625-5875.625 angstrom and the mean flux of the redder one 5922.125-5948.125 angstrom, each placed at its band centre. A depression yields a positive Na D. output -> 5.44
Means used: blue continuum 10.9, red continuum 10.4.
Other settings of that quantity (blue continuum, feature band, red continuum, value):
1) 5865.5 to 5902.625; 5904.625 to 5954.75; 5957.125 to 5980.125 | -2.4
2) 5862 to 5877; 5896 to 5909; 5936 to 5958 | 2.6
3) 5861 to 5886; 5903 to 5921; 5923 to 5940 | 0.4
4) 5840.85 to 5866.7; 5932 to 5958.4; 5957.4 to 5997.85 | -0.3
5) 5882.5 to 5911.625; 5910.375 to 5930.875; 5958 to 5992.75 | -2.8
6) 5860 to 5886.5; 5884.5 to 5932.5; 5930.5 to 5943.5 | 5.8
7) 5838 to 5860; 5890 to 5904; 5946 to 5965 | 4.6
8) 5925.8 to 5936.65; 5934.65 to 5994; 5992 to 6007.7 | 1.1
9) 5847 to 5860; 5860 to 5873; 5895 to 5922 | -0.7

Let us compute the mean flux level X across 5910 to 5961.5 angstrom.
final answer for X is 10.4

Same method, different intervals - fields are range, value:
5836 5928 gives 10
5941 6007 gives 10.3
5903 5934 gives 10.3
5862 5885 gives 10.9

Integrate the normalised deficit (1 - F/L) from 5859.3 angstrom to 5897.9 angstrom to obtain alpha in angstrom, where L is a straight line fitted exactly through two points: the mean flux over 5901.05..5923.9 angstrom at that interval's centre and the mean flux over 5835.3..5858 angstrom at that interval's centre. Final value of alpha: 2.5 angstrom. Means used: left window 10.8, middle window 9.8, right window 10.2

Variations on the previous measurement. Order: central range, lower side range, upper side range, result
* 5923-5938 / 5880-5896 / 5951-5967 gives -0.7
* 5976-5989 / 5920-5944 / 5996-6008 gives 0.6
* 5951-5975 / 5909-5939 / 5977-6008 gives -0.7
